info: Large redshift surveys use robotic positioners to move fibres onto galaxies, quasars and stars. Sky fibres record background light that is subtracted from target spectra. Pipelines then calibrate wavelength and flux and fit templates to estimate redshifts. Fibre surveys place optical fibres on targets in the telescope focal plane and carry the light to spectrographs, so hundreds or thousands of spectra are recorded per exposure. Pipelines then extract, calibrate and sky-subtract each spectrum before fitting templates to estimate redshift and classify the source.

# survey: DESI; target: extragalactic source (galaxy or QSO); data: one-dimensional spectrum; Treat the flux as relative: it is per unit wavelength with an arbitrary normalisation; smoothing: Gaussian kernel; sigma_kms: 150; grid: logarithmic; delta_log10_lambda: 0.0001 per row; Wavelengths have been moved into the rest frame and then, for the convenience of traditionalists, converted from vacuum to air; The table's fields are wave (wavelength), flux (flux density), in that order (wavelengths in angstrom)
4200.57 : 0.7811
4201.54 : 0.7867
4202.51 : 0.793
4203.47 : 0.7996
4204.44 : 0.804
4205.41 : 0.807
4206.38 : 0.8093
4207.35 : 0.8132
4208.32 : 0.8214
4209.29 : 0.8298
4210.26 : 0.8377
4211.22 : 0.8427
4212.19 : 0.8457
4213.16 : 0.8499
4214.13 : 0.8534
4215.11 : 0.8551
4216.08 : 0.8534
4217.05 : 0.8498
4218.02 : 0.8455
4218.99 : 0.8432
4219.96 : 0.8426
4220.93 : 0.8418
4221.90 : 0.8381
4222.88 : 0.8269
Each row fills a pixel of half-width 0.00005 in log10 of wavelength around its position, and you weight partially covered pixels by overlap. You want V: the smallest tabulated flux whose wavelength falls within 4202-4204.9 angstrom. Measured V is 0.793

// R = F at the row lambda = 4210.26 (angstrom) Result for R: 0.8377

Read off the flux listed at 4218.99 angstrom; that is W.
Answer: 0.8432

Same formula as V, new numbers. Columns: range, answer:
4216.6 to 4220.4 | 0.8426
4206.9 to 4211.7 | 0.8132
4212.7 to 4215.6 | 0.8499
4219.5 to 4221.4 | 0.8418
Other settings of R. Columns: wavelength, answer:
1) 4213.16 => 0.8499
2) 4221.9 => 0.8381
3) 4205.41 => 0.807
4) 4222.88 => 0.8269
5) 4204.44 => 0.804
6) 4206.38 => 0.8093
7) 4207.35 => 0.8132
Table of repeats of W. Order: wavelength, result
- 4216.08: 0.8534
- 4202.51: 0.793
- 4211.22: 0.8427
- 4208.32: 0.8214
